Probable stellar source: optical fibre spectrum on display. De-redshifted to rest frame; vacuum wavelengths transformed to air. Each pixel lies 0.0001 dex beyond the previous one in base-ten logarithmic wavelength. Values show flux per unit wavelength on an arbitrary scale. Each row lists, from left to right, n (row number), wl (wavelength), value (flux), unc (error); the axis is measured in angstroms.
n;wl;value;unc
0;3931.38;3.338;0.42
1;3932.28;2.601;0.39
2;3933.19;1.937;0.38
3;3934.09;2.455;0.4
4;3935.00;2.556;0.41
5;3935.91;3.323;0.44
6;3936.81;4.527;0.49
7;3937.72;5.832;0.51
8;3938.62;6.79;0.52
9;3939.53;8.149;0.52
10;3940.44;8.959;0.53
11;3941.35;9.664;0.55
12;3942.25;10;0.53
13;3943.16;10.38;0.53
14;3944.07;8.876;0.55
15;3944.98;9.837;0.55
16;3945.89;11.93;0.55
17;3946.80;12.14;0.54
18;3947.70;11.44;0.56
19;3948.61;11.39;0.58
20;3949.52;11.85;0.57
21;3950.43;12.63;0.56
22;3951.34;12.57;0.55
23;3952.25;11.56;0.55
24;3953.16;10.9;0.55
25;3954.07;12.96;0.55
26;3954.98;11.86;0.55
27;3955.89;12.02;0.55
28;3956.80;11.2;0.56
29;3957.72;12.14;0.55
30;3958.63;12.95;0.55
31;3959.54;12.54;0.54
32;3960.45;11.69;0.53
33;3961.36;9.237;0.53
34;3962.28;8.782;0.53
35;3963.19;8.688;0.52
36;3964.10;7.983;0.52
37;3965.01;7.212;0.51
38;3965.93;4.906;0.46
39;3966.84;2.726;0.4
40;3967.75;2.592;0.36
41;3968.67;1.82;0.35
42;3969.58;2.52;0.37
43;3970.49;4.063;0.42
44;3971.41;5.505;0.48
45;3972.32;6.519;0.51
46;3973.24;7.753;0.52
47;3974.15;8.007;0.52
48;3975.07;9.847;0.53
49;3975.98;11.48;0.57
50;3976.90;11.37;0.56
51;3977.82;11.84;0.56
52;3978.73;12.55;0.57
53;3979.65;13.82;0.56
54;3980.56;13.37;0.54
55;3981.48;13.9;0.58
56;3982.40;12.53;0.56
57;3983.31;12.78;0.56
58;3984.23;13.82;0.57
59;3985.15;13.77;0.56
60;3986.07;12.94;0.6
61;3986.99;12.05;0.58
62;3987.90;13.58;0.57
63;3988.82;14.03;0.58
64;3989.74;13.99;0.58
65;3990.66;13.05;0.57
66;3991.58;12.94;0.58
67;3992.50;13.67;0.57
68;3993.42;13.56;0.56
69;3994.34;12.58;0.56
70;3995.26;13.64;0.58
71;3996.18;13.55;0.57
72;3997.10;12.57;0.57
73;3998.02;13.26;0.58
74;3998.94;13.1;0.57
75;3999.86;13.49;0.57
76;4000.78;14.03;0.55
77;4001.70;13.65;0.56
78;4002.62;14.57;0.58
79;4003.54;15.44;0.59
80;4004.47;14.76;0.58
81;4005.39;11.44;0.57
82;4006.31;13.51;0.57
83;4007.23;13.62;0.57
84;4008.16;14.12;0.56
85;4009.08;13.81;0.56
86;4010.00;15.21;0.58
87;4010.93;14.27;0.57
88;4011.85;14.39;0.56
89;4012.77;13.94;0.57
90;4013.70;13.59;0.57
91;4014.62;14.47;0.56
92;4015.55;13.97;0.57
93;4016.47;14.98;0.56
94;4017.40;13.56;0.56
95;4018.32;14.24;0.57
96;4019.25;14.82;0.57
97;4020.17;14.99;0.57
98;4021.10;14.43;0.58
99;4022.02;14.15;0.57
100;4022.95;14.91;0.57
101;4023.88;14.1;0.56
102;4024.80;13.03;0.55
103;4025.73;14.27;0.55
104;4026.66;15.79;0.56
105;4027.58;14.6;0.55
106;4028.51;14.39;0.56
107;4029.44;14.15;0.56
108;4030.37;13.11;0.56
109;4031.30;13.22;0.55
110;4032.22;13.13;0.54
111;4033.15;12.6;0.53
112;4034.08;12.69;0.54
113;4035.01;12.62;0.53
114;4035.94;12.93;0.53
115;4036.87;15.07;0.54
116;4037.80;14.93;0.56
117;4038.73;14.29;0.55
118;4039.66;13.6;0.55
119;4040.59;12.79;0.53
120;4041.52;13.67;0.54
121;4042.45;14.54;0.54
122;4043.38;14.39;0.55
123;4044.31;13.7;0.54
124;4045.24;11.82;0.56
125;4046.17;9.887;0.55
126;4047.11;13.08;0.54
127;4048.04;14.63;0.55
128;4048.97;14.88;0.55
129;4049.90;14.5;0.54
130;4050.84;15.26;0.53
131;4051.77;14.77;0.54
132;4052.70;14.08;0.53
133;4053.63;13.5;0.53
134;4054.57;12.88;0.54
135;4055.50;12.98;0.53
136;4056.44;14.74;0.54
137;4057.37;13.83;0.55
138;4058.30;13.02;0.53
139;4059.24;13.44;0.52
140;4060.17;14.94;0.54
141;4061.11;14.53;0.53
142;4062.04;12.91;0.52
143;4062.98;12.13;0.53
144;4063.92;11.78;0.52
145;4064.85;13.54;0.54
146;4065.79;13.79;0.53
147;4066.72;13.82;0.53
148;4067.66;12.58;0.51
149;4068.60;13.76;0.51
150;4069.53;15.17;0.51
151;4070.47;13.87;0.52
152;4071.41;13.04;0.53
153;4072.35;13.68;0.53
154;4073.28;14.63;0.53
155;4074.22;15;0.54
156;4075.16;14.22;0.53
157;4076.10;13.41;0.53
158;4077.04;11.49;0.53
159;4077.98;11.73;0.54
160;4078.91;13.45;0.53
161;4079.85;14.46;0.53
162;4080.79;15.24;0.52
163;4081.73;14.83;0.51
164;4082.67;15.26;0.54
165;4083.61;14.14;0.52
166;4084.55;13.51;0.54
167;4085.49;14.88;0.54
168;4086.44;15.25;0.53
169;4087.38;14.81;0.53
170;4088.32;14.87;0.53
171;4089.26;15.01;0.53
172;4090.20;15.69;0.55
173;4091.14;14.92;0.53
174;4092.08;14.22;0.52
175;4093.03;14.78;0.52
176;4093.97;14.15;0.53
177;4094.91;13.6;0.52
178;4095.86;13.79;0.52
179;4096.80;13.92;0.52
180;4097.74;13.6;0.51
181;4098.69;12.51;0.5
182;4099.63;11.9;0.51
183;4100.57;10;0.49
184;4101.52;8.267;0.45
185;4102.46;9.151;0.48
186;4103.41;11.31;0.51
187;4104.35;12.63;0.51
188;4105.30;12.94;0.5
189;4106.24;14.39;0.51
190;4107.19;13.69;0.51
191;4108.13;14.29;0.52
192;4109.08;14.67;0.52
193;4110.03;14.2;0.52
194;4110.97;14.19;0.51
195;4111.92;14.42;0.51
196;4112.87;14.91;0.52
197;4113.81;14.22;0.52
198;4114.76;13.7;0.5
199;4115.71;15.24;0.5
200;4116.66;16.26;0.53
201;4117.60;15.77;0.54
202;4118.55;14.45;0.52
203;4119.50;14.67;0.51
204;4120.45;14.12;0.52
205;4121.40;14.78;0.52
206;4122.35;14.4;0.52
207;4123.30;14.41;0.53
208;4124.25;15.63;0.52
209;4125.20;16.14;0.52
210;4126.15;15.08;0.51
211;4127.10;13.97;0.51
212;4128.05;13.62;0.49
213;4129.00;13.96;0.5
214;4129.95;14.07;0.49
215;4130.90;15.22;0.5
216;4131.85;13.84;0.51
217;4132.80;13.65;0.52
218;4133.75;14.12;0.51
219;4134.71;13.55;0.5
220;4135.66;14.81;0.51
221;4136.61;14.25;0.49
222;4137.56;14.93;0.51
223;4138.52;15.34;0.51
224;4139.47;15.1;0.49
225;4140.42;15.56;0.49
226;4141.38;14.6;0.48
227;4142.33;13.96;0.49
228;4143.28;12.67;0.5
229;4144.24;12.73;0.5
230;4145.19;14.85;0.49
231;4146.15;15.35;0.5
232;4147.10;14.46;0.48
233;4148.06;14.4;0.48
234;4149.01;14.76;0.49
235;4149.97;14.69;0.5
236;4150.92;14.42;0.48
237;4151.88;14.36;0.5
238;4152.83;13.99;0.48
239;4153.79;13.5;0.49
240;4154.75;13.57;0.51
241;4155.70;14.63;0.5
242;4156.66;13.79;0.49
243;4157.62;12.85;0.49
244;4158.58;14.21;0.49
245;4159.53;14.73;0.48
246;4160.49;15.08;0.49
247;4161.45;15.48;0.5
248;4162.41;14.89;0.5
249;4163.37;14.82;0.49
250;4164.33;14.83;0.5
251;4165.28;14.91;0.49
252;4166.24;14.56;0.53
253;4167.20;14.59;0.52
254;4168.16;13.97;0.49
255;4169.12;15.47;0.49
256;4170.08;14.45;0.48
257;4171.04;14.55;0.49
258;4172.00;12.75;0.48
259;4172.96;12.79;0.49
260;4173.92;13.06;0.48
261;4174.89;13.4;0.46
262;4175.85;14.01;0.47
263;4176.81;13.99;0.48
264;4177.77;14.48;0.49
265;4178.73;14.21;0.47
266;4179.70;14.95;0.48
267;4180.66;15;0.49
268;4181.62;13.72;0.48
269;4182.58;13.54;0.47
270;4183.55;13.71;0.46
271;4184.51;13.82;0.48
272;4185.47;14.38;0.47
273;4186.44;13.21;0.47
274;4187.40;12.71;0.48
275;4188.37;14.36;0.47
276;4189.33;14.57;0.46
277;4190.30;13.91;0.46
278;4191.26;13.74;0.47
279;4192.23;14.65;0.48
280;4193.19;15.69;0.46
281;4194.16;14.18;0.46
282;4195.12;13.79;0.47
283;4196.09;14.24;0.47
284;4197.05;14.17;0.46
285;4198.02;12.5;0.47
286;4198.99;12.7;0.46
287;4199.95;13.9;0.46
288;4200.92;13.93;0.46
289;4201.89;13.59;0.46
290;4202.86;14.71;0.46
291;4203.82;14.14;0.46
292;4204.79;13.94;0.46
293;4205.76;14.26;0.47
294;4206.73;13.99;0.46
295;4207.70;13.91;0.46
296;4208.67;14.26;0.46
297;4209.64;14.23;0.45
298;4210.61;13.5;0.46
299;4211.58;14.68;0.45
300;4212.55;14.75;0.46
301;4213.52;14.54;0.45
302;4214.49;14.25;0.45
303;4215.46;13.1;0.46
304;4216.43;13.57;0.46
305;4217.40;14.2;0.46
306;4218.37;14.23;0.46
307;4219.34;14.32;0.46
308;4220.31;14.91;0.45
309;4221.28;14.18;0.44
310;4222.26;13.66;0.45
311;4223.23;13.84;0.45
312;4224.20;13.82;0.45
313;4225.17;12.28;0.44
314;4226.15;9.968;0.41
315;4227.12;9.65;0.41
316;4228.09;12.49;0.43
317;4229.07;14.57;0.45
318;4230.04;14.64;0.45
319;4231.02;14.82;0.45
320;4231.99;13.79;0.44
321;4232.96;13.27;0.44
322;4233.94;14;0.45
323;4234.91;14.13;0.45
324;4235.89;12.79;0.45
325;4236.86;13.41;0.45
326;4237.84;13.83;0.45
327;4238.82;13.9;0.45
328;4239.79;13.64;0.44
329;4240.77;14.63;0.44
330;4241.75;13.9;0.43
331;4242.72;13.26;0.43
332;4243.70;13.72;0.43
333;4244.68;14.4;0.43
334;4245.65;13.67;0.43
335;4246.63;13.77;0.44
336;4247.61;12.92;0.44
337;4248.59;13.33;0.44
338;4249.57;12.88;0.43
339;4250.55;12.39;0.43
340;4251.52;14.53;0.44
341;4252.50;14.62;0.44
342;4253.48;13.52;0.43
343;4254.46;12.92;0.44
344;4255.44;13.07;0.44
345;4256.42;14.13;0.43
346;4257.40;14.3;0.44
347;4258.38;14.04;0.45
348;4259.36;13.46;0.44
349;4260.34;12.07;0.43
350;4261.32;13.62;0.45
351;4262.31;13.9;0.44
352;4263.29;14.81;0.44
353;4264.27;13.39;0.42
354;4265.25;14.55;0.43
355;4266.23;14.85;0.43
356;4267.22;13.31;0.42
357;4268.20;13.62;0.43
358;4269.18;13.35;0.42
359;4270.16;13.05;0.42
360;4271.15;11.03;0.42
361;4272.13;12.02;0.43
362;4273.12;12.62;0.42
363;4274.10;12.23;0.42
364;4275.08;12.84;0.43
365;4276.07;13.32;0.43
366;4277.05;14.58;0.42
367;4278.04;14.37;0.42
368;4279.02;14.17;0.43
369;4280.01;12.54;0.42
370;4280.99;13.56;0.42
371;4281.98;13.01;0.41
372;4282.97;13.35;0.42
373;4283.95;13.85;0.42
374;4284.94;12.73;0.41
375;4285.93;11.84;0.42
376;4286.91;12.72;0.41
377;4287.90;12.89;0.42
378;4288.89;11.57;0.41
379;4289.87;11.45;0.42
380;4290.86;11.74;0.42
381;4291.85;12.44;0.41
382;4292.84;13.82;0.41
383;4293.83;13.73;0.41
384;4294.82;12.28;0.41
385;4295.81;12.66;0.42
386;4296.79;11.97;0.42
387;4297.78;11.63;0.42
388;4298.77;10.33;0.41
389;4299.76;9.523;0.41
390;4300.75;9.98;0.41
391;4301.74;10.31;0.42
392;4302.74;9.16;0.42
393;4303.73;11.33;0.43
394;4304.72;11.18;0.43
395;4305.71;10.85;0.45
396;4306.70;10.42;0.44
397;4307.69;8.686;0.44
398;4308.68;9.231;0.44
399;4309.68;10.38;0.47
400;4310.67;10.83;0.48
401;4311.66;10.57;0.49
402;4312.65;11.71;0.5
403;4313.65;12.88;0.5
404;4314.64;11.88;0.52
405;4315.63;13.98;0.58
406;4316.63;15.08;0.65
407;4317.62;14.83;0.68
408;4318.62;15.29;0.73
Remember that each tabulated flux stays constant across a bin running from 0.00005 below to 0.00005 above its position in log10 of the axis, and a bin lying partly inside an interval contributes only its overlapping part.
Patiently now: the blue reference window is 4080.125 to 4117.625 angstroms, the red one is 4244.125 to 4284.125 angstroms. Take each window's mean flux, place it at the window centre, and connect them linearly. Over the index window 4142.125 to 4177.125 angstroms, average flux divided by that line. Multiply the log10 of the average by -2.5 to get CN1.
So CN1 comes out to -0.04 mag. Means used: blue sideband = 13.9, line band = 14.2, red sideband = 13.5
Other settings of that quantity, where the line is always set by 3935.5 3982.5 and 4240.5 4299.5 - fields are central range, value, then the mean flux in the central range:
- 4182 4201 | -0.14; 13.9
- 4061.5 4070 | -0.24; 13.3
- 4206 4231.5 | -0.10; 13.7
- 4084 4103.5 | -0.21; 13.4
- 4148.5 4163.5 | -0.21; 14.4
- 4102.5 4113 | -0.21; 13.6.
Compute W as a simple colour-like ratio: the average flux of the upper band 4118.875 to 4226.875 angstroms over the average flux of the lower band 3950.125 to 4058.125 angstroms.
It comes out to 1.13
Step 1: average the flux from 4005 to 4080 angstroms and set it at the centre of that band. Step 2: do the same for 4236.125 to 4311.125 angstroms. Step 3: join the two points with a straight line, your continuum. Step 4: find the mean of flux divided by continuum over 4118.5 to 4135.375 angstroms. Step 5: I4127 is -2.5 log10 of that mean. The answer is -0.08 mag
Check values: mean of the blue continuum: 13.8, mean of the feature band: 14.4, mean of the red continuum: 12.7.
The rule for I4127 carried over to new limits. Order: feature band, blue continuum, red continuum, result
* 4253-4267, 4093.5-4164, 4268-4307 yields -0.10 mag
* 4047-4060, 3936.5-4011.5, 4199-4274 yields -0.18 mag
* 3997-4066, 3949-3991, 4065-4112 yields -0.15 mag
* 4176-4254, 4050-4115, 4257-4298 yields -0.04 mag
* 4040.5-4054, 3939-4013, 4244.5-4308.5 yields -0.18 mag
